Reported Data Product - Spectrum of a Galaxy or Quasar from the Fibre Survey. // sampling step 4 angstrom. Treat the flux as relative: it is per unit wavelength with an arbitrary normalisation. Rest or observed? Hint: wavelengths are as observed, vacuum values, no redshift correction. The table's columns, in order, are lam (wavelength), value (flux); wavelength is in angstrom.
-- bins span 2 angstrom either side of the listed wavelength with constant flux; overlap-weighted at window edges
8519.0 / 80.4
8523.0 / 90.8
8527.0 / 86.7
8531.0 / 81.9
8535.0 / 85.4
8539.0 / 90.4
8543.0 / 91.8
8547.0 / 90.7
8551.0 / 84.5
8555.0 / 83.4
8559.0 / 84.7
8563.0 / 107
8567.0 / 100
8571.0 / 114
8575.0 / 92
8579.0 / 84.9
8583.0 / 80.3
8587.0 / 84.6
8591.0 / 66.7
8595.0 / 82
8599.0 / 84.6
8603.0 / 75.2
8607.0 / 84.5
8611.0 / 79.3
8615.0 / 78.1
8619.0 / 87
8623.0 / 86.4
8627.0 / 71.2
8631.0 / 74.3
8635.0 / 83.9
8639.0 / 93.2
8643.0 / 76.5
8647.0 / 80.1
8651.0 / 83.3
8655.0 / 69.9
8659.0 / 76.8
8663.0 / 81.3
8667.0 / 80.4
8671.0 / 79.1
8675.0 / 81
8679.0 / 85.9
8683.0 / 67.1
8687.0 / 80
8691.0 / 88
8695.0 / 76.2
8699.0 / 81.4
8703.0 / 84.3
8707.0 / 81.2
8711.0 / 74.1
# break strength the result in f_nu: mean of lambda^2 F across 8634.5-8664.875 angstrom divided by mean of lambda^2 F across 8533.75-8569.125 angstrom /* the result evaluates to 0.90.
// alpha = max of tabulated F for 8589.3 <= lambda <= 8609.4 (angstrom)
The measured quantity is 84.6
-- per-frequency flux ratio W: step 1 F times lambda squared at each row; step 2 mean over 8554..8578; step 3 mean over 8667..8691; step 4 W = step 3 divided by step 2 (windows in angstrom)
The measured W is 0.84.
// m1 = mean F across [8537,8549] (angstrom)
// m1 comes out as 91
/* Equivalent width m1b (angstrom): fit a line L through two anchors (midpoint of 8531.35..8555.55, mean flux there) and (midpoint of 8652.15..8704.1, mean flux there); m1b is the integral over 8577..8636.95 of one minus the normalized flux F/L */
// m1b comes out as 2.5 angstrom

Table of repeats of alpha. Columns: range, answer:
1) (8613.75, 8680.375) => 93.2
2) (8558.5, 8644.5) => 114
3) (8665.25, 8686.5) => 85.9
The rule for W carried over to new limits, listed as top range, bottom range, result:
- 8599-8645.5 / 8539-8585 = 0.89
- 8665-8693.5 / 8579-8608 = 1.02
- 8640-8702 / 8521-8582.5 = 0.90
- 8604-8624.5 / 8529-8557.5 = 0.97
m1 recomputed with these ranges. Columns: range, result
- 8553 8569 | 93.8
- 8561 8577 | 103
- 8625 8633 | 72.8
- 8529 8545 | 87.4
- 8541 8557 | 87.6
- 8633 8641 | 88.6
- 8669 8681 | 82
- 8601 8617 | 79.3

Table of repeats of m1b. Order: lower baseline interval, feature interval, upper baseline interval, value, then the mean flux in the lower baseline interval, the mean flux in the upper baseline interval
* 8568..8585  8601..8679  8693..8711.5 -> 5.59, 93.2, 79.9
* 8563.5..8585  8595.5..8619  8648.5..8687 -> 2.16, 95.1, 78.4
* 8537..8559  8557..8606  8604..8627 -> -1.76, 87.8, 81.7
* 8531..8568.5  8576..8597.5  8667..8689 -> 1.63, 90.3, 78.8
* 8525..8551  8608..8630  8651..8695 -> 0.57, 87.6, 79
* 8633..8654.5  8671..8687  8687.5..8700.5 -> 0.69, 82.5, 81.7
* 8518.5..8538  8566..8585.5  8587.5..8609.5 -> -2.99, 85.7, 79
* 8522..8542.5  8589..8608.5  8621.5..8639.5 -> 1.02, 87.2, 80.7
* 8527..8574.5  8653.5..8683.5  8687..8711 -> 1.86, 91.9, 81.4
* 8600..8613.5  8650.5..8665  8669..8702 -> 0.49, 80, 80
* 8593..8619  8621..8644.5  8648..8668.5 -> -0.39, 81.1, 78.4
